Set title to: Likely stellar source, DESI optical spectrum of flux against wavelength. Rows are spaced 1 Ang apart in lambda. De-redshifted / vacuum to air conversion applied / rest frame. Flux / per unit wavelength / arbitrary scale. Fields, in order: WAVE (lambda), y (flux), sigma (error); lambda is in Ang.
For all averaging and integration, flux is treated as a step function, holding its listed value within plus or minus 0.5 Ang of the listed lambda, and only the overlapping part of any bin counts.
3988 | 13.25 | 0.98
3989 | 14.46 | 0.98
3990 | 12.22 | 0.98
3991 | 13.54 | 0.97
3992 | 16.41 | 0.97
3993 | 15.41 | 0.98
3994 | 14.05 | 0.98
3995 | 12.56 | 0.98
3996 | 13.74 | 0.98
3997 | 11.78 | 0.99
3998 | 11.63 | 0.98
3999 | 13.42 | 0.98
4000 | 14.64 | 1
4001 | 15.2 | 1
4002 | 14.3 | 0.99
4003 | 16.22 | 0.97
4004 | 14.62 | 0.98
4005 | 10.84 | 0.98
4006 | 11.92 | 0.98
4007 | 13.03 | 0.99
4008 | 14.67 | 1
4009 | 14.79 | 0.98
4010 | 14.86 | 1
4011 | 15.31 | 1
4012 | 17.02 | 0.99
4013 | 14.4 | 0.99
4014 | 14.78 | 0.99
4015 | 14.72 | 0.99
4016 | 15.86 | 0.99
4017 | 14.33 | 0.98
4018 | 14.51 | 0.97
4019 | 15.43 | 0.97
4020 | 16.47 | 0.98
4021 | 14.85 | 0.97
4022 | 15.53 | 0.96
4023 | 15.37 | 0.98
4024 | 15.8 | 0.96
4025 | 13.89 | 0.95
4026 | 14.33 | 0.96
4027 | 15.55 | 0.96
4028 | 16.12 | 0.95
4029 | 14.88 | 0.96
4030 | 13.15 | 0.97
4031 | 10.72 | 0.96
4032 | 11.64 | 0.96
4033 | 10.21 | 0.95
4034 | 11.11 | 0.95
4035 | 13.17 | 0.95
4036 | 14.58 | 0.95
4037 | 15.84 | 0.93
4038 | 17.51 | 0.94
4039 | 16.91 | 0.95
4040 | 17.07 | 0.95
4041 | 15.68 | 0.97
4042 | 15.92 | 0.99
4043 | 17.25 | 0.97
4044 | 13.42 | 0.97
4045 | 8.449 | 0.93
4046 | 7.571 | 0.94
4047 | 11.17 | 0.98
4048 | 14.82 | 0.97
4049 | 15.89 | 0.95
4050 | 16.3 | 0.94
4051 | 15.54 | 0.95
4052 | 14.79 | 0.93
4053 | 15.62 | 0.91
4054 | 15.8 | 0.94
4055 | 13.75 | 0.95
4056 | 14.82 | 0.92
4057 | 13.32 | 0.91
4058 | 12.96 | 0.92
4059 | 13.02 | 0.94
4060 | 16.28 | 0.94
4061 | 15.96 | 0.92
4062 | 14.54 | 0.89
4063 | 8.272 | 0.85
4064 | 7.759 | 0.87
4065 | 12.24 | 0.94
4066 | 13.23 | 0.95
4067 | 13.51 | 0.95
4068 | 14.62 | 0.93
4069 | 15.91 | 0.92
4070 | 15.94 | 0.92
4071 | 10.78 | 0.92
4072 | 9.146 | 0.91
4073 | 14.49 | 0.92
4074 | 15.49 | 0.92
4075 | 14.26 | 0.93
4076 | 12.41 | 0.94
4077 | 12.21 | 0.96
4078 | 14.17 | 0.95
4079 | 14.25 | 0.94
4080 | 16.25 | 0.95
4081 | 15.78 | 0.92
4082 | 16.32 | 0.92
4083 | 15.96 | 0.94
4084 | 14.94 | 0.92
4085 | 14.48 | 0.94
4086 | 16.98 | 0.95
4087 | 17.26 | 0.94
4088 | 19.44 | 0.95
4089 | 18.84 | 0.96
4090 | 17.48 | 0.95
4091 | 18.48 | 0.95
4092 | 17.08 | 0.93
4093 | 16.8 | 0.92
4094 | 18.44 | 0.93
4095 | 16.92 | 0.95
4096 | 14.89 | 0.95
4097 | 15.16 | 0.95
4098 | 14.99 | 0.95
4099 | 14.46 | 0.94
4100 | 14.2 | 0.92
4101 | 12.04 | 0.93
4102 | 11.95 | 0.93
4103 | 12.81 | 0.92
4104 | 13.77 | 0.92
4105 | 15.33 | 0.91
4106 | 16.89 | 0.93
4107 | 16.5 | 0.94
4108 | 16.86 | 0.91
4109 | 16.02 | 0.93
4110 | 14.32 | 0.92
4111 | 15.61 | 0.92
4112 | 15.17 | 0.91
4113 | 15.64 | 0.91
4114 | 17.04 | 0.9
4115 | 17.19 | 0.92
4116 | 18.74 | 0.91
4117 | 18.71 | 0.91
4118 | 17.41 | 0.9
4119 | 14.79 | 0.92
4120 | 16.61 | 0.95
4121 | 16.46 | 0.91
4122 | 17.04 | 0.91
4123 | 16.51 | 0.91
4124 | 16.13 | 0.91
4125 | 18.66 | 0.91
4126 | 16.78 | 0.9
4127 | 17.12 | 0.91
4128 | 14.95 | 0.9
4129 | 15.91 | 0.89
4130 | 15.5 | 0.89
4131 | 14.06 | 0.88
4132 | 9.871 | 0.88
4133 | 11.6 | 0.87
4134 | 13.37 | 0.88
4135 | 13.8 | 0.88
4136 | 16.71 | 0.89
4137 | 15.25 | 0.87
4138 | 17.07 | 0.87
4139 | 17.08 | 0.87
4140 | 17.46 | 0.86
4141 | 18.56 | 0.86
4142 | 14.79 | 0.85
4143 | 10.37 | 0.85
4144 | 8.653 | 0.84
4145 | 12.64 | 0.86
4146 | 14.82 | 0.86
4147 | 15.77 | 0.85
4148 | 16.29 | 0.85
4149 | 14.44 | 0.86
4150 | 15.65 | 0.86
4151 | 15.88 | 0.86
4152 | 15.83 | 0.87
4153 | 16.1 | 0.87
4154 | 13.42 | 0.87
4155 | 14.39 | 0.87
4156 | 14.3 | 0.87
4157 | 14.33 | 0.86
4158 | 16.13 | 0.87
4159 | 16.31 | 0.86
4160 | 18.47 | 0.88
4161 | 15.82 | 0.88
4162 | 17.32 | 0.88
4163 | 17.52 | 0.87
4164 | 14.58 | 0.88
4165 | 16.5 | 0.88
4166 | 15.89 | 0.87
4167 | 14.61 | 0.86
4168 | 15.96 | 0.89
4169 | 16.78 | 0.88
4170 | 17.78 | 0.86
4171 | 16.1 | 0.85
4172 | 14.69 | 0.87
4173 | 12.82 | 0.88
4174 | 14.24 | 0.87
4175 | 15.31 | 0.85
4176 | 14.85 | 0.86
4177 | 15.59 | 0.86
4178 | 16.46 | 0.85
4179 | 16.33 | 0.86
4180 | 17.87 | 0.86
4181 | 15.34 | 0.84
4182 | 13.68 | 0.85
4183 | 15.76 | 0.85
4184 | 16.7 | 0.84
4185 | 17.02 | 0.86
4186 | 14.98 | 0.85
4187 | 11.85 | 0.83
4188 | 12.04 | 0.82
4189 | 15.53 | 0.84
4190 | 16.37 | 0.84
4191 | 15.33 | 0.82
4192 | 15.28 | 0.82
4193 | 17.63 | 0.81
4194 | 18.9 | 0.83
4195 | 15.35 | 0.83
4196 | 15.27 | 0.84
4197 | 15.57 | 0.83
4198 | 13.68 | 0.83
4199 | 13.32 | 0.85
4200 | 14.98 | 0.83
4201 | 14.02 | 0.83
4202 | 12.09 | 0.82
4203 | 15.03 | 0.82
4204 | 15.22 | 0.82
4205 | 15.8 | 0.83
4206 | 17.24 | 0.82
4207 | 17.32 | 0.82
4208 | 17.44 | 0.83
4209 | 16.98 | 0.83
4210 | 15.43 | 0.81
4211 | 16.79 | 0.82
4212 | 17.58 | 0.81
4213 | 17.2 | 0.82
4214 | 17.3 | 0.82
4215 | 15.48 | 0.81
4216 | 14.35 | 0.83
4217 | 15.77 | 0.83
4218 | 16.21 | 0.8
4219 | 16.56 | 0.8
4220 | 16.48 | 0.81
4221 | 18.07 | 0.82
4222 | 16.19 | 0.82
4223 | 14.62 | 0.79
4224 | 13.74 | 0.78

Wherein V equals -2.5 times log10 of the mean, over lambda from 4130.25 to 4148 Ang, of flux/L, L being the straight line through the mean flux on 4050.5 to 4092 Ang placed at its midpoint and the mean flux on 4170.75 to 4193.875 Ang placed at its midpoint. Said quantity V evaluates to 0.06 mag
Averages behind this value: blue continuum 14.6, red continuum 15.3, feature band 14.3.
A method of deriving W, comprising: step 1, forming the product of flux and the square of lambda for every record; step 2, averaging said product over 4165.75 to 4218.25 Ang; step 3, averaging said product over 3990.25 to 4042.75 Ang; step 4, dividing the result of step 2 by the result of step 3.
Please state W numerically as 1.2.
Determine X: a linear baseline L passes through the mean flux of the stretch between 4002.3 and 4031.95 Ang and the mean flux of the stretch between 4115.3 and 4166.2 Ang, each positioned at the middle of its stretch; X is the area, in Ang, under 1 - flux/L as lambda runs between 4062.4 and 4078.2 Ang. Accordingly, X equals 2.3 Ang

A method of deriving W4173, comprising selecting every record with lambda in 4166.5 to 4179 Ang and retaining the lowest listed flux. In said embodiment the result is 12.82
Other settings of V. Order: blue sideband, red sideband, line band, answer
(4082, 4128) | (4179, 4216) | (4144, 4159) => 0.08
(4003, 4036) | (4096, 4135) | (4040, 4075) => 0.07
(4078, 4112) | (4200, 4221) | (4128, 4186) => 0.05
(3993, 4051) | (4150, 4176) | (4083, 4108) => -0.06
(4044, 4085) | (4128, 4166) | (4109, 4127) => -0.14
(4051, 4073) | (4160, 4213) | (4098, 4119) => -0.09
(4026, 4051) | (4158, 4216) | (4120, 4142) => -0.04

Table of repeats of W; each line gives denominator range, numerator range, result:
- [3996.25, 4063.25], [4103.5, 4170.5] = 1.16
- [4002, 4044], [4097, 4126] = 1.13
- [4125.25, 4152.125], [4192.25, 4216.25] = 1.10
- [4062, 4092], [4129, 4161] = 1.05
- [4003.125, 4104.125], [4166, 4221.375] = 1.16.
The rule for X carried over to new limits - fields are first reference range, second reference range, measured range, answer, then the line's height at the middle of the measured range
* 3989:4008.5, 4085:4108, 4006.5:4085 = 2.8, 14.8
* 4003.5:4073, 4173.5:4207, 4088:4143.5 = -4.1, 14.7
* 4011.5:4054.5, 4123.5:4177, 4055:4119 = -0.6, 14.9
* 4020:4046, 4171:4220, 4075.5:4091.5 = -1.4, 14.7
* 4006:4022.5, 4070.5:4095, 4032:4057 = 1.6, 15.2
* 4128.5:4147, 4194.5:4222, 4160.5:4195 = -1.2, 15.2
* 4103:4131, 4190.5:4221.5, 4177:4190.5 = 0.5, 16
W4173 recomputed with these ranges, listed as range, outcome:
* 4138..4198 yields 8.653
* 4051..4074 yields 7.759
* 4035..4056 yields 7.571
